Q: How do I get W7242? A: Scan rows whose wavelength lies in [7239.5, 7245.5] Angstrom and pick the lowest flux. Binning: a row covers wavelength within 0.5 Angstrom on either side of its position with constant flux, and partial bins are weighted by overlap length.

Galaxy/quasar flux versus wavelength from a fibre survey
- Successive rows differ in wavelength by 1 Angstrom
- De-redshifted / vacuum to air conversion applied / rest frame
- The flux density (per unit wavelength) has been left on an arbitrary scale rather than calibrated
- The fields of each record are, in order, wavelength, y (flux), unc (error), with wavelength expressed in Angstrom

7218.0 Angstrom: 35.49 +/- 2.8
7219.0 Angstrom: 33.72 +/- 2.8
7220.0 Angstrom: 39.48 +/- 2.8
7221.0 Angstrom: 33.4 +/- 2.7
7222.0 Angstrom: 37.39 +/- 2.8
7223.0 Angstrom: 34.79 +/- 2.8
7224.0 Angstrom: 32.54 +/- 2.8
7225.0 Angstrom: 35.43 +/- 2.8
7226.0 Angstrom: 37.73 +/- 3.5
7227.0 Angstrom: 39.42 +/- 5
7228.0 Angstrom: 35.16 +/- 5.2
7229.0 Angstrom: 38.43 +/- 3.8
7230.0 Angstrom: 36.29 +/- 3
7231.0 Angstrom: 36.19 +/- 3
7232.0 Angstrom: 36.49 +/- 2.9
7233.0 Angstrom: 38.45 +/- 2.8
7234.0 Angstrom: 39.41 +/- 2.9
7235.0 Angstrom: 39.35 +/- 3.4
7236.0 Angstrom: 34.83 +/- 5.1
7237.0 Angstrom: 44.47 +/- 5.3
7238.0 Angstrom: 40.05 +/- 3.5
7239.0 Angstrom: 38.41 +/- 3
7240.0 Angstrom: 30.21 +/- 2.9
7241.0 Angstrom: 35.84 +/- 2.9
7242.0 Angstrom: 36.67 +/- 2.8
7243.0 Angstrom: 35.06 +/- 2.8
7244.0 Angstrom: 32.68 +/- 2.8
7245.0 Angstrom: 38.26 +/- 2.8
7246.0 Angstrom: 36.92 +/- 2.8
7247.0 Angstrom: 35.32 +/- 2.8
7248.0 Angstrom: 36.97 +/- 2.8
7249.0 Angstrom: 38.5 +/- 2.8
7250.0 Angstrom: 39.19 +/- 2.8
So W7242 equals 30.21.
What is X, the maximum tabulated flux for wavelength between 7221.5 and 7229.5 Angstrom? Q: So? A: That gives 39.42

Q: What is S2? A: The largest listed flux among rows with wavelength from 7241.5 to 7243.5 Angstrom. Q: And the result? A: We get 36.67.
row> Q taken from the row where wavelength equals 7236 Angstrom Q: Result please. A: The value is 34.83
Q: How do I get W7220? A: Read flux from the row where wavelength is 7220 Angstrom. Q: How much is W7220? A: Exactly 39.48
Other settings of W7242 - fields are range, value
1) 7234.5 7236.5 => 34.83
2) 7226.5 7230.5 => 35.16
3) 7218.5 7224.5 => 32.54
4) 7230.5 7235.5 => 36.19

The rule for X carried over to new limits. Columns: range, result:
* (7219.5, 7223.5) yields 39.48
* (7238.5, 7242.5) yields 38.41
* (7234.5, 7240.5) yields 44.47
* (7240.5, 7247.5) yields 38.26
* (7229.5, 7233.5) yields 38.45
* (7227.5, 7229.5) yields 38.43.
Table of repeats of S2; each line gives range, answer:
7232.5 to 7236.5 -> 39.41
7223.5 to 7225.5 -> 35.43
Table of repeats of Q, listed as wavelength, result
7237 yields 44.47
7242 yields 36.67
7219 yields 33.72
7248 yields 36.97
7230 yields 36.29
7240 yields 30.21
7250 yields 39.19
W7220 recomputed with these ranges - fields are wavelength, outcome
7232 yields 36.49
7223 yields 34.79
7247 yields 35.32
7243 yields 35.06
